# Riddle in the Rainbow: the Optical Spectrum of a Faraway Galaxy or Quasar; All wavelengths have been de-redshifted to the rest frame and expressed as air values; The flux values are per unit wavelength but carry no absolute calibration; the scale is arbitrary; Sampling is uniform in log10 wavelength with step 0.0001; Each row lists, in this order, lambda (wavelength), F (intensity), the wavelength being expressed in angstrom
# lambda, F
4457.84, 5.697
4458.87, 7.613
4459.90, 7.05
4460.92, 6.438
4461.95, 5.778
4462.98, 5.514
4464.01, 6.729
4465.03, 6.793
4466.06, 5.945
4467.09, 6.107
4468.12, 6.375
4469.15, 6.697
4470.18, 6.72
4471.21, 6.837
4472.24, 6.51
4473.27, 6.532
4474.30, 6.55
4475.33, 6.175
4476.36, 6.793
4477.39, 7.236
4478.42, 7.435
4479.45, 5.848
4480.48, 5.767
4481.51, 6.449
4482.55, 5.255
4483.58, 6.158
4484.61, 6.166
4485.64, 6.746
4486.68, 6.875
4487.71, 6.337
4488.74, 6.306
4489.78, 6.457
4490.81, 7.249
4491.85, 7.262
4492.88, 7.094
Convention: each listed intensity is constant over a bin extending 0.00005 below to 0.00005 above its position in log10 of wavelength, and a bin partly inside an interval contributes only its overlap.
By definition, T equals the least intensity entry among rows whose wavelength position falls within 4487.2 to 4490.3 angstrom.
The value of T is 6.306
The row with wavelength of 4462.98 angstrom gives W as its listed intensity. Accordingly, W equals 5.514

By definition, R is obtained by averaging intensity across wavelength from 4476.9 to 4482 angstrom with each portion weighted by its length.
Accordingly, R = 6.55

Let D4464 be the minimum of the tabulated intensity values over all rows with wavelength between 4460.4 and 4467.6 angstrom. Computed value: 5.514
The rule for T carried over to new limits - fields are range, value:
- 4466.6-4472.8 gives 6.107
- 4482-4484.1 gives 5.255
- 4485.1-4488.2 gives 6.337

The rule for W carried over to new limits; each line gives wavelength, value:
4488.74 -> 6.306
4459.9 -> 7.05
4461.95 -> 5.778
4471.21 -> 6.837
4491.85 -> 7.262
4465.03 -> 6.793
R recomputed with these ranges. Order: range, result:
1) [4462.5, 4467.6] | 6.23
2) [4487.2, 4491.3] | 6.59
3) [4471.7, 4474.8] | 6.53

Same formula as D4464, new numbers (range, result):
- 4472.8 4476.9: 6.175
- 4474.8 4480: 5.848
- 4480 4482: 5.767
